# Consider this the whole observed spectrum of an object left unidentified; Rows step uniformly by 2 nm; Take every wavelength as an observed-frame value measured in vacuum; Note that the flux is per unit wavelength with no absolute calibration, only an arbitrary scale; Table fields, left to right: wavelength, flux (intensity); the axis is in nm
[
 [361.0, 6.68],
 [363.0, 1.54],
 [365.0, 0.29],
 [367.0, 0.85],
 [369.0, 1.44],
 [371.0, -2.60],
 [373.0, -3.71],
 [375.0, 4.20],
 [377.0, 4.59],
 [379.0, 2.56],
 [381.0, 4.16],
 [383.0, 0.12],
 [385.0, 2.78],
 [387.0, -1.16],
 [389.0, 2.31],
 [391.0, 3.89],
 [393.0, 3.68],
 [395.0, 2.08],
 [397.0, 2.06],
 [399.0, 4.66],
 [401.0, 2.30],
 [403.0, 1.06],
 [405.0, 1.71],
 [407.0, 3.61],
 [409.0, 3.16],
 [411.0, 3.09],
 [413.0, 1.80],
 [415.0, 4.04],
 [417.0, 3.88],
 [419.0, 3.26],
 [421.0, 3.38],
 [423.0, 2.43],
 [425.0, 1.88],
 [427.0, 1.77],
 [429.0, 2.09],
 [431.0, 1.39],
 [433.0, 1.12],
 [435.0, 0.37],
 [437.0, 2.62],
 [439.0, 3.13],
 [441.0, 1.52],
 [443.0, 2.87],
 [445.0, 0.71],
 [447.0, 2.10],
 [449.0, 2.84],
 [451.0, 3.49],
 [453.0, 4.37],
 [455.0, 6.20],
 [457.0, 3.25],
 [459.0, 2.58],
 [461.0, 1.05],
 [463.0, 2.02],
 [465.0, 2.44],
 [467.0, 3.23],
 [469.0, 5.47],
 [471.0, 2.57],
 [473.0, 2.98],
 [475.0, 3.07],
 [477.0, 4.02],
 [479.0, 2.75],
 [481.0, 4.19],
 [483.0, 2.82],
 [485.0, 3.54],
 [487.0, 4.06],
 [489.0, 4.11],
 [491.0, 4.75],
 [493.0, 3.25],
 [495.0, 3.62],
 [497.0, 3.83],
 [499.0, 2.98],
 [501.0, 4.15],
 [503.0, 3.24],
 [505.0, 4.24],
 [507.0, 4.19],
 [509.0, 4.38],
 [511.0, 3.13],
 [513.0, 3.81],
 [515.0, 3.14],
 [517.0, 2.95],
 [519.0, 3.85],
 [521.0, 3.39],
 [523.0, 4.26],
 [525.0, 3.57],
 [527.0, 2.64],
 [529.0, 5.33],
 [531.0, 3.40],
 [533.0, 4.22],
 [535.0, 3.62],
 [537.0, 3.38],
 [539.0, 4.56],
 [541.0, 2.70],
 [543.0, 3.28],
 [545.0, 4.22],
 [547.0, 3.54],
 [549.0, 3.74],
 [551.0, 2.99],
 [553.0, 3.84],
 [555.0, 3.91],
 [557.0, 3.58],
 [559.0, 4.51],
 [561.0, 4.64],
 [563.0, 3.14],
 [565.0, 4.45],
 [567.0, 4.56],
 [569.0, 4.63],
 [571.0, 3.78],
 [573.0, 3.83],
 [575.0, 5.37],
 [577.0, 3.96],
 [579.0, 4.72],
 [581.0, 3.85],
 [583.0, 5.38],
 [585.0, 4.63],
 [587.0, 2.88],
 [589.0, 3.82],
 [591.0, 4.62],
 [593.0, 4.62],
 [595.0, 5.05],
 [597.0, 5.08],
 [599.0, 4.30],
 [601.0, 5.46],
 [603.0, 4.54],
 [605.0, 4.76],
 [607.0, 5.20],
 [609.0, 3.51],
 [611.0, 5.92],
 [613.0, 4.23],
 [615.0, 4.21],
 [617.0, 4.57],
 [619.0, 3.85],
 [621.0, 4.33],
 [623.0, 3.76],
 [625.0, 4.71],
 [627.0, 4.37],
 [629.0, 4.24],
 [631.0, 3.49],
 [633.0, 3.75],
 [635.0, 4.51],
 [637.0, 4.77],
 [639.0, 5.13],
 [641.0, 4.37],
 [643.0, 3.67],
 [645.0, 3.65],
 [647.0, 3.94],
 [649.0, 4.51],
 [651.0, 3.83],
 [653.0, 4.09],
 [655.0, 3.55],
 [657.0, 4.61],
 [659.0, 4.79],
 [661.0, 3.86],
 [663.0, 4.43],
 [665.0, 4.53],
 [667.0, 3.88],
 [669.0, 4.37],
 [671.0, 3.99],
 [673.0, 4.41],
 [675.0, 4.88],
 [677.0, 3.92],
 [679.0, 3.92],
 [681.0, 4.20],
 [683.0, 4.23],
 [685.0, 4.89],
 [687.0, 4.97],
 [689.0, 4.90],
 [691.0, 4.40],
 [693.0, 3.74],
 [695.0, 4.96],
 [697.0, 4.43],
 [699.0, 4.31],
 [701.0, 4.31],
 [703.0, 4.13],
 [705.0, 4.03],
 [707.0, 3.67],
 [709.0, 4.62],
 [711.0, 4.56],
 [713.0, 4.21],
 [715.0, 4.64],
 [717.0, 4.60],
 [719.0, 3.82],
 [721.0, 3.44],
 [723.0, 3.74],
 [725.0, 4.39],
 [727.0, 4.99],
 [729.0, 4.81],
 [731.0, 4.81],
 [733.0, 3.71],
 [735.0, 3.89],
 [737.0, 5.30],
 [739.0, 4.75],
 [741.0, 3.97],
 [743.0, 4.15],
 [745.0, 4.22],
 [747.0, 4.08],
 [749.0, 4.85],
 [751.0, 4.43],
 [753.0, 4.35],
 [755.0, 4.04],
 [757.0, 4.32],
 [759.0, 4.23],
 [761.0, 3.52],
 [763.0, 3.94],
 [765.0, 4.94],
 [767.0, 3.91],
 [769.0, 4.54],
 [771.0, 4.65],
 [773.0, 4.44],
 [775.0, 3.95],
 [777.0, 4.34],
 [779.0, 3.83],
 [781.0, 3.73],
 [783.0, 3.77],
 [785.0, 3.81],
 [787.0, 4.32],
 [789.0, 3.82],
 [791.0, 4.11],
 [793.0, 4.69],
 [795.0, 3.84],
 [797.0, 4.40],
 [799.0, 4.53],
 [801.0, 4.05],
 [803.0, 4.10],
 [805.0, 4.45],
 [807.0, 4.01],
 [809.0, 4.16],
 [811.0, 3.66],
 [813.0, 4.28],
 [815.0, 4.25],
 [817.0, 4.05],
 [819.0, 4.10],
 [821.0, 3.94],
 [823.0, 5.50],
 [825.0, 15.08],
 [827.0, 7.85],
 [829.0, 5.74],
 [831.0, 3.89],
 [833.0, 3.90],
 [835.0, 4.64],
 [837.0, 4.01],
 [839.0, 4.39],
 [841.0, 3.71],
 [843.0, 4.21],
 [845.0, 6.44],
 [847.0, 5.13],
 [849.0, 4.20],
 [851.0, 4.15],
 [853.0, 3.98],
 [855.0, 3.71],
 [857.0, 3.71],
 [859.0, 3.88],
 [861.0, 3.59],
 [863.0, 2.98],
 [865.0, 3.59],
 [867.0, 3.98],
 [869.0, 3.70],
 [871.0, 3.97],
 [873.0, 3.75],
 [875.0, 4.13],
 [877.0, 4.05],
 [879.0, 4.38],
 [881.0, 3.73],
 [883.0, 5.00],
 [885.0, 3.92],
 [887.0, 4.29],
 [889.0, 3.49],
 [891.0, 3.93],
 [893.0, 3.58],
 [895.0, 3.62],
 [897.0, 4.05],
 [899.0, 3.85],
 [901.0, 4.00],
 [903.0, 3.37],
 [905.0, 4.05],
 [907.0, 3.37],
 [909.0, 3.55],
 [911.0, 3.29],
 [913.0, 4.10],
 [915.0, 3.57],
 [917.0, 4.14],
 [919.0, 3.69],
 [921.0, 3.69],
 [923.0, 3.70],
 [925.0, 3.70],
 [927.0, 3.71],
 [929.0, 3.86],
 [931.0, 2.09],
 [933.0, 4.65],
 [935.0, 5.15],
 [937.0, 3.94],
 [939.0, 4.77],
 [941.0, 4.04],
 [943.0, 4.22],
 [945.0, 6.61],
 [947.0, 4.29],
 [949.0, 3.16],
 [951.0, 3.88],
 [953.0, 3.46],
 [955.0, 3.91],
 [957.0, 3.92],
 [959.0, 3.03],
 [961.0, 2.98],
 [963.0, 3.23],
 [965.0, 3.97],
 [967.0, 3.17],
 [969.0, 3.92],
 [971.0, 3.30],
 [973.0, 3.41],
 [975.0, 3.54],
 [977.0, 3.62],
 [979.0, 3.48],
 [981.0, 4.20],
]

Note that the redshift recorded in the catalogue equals 0.257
